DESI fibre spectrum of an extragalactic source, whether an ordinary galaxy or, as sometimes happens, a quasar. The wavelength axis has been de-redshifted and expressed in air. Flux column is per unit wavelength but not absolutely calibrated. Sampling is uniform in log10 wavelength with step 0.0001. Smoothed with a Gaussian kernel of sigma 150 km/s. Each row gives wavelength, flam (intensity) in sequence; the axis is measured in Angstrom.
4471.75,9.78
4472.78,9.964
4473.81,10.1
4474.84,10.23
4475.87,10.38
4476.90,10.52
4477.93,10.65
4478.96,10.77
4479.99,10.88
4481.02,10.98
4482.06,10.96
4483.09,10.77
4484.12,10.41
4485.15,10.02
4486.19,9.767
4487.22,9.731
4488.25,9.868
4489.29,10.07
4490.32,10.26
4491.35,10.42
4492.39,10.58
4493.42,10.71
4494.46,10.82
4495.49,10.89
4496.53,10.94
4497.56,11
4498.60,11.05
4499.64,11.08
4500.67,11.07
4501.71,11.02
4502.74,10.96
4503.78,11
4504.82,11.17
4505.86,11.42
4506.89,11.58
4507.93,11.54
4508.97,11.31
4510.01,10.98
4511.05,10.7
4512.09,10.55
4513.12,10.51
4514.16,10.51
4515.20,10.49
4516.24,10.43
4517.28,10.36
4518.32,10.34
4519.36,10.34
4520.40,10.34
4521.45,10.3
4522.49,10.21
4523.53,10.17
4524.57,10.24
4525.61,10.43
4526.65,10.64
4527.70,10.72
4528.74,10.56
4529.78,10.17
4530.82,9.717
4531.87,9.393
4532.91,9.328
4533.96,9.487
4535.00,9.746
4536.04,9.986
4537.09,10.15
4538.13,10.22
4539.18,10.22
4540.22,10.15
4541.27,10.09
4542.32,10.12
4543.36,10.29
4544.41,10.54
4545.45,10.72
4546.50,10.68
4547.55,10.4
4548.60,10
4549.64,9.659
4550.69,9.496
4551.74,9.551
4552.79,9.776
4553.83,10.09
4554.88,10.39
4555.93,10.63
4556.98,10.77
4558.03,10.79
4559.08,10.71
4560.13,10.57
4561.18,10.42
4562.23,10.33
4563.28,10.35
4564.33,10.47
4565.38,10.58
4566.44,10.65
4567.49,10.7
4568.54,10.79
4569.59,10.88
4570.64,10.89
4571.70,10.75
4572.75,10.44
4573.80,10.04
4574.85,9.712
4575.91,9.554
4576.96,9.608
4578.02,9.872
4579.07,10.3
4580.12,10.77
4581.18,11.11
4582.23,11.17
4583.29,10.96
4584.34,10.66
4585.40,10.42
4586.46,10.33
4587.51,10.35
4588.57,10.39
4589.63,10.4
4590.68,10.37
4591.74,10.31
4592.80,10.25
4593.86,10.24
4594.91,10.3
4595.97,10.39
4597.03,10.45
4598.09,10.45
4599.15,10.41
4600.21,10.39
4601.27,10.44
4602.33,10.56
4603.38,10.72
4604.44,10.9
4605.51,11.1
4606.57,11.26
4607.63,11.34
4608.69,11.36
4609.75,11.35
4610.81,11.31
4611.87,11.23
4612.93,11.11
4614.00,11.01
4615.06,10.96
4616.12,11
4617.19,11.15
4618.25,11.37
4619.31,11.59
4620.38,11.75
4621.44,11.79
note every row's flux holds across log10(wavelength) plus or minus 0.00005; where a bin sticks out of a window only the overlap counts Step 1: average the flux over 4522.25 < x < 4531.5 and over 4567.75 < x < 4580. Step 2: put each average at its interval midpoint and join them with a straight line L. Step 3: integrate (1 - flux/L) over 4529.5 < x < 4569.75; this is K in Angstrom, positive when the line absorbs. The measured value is 0.3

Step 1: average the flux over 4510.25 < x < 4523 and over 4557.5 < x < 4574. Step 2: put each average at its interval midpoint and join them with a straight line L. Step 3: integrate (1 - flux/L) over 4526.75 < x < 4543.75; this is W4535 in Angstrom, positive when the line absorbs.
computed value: 0.7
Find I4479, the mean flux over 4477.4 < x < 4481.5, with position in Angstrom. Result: 10.8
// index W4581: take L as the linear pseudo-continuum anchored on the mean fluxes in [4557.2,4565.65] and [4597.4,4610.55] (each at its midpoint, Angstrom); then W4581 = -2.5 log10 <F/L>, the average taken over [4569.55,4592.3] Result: 0.03 mag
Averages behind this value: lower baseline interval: 10.5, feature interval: 10.4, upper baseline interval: 10.9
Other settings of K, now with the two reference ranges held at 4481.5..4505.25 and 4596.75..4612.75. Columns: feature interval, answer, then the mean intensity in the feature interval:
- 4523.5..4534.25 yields 0.6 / 10.1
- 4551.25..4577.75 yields 1.1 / 10.4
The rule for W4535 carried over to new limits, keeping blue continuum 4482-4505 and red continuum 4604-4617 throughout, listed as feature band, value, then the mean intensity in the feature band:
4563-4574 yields 0.35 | 10.6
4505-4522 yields -0.04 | 10.7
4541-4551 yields 0.59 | 10.2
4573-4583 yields 0.68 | 10.3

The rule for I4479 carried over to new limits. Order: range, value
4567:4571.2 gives 10.8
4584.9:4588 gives 10.4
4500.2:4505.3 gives 11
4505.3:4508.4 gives 11.5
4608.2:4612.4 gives 11.3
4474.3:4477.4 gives 10.4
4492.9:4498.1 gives 10.9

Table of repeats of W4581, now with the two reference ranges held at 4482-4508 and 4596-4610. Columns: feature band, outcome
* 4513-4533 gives 0.048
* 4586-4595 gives 0.047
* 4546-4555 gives 0.081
